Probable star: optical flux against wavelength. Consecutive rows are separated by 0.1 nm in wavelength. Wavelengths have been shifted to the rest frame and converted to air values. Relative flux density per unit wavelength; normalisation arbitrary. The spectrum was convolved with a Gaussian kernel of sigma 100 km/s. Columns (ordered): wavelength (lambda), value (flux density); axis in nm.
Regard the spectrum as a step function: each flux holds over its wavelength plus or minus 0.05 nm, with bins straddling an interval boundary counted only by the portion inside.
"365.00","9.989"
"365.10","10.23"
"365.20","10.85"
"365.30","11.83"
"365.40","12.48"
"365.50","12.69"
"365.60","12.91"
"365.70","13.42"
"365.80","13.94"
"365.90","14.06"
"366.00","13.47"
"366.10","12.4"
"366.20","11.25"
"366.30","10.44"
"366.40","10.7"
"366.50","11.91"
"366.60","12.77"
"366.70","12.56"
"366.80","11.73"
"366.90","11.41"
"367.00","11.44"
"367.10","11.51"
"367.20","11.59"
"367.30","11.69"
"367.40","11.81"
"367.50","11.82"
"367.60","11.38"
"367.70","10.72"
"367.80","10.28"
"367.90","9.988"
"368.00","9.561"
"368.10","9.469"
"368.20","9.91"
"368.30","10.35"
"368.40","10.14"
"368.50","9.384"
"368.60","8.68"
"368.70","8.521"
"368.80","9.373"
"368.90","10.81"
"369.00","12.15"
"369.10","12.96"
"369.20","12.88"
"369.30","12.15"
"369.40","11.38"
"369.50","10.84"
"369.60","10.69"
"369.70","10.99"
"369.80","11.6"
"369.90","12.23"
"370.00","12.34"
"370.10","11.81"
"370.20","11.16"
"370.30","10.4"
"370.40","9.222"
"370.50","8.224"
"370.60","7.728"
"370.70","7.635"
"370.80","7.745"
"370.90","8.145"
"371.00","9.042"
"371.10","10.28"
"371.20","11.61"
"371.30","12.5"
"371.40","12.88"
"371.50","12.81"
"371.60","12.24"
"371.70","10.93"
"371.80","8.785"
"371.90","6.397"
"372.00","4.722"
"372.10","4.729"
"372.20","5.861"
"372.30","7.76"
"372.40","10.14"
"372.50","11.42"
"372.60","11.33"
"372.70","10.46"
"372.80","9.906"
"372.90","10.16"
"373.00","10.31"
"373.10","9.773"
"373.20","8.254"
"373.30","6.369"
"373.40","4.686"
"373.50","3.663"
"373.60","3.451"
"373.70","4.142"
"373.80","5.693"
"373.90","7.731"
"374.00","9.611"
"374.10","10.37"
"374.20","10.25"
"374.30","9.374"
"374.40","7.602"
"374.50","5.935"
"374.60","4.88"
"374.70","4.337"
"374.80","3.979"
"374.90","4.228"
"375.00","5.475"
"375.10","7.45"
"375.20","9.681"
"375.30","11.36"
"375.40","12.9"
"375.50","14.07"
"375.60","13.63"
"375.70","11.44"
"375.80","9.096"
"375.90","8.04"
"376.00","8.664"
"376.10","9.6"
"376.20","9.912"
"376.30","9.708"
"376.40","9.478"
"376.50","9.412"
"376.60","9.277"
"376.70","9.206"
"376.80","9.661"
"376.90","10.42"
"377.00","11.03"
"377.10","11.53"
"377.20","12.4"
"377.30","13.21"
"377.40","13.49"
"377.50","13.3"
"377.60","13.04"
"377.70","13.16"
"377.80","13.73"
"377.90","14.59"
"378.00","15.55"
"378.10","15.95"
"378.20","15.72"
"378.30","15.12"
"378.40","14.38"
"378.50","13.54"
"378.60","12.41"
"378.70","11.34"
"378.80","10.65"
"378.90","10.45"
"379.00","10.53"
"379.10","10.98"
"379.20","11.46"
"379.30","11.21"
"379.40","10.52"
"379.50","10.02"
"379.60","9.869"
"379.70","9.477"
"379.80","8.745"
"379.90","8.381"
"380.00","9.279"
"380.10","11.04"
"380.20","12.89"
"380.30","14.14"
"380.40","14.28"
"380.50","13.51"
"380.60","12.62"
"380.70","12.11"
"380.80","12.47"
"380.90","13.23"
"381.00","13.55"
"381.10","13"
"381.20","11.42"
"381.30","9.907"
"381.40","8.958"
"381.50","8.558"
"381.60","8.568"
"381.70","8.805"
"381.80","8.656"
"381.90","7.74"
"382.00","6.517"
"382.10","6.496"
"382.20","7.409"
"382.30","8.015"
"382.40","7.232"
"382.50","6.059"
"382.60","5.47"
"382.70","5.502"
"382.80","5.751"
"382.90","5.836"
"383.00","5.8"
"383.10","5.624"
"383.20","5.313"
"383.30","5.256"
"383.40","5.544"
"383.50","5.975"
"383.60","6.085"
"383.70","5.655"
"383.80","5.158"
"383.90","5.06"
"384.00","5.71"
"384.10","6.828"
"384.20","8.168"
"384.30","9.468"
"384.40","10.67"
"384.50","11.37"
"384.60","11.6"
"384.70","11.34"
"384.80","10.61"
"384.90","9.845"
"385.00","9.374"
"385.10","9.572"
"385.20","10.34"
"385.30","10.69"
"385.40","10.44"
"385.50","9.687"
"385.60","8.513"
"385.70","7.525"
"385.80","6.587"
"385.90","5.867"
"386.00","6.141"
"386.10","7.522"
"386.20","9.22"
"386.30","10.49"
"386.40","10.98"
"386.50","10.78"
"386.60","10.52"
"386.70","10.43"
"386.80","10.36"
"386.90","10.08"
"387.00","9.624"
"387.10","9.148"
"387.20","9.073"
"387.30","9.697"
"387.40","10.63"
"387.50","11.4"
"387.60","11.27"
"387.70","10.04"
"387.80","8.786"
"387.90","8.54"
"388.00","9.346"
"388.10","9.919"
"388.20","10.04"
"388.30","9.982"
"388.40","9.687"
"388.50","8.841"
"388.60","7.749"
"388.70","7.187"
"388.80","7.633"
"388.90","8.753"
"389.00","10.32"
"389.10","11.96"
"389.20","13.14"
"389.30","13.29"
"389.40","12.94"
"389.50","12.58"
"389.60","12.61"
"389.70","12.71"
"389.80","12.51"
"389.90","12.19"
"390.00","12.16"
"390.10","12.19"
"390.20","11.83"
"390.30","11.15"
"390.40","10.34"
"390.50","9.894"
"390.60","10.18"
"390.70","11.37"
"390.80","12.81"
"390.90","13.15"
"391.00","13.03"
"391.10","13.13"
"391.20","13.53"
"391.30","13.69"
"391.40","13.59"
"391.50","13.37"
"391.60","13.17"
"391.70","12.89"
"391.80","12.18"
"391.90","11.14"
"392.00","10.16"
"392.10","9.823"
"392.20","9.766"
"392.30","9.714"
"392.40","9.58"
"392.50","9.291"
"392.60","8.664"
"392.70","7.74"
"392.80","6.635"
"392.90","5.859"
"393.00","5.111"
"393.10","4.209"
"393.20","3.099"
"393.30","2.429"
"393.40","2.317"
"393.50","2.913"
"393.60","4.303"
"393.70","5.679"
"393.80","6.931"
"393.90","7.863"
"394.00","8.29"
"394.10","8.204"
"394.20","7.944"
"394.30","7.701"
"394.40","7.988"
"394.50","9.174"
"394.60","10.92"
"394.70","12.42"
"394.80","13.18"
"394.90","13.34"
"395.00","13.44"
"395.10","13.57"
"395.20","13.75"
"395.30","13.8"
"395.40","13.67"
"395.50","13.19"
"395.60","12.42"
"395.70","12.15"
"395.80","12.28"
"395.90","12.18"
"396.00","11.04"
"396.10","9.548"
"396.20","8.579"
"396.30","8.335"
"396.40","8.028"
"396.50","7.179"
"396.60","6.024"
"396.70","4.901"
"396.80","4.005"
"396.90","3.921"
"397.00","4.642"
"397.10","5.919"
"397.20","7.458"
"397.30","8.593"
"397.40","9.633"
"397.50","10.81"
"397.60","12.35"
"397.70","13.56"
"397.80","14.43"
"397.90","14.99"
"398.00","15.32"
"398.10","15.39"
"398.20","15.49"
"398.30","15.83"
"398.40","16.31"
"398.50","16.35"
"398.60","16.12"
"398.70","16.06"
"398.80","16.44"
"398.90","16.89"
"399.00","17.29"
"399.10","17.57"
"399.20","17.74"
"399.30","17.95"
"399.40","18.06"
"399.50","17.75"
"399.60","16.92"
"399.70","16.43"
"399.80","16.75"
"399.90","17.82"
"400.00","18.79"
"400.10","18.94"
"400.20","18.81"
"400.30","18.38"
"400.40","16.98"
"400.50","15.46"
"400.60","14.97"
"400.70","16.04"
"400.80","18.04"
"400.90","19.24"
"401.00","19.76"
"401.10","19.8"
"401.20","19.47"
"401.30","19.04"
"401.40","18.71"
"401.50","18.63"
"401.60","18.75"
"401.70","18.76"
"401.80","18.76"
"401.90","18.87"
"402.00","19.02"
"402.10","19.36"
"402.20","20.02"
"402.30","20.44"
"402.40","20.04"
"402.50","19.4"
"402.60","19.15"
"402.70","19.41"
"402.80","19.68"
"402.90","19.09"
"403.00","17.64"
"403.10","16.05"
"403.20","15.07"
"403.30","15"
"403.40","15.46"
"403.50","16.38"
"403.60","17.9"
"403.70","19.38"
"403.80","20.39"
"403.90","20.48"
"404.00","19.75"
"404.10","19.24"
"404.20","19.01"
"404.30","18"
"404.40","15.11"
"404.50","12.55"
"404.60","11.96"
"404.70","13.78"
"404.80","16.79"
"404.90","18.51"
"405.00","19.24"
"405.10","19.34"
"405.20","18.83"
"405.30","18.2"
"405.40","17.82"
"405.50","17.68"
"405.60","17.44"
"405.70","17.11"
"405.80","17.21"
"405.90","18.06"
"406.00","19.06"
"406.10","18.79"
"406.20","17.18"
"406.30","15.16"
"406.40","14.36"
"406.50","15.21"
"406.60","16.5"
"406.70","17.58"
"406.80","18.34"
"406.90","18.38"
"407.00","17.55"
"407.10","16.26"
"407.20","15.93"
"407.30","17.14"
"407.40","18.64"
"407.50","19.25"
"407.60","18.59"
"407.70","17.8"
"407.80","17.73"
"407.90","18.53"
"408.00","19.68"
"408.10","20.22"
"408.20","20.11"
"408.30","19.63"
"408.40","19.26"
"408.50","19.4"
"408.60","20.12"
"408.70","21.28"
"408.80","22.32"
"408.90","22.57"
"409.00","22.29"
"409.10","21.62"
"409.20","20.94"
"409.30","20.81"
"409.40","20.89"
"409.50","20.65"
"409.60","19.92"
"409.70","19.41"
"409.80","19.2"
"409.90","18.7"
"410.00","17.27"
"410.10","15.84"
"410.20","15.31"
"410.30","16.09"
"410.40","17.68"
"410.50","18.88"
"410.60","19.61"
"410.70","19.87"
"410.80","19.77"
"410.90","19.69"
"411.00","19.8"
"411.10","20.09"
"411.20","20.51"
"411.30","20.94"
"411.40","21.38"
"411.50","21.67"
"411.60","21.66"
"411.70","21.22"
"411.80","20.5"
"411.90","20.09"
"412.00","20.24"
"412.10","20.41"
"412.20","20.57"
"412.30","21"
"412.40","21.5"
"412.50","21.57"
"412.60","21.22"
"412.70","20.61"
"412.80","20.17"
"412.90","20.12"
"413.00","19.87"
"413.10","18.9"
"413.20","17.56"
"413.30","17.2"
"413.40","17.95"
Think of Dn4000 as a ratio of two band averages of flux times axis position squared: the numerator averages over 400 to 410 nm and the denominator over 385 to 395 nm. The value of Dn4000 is 2.03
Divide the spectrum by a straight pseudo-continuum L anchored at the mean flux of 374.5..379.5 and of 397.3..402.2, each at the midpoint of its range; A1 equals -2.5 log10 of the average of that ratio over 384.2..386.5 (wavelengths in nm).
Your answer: 0.35 mag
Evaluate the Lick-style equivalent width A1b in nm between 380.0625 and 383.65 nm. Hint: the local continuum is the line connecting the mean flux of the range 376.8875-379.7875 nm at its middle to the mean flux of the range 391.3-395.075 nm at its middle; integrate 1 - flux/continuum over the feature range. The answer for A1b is 0.84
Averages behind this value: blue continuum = 12.4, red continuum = 8.78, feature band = 8.86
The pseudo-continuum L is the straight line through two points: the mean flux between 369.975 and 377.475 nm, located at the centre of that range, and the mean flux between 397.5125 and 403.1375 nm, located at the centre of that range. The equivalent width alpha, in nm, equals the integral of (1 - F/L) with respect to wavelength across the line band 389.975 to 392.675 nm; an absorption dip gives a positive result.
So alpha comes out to 0.58 nm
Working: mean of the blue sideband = 9.11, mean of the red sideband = 17.6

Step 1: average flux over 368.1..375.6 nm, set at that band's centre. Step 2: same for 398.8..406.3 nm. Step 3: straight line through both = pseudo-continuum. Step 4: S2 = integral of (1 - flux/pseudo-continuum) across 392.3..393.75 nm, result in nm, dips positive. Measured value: 0.90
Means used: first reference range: 9.21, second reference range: 17.9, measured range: 5.7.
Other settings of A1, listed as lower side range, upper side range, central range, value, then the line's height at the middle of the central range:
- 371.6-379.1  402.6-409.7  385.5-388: 0.36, 12.9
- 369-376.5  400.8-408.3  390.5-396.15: 0.43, 14.9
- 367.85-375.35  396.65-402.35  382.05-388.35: 0.41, 12.3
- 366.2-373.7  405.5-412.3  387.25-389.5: 0.38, 14.3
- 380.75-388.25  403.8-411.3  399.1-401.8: -0.17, 15.5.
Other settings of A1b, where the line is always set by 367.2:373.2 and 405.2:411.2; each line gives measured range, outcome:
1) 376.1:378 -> 0.030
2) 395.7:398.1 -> 0.992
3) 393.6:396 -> 0.759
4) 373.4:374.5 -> 0.400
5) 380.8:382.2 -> 0.332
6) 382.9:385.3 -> 0.983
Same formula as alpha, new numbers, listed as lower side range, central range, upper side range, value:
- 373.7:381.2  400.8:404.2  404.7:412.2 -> -0.27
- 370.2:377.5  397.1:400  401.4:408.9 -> 0.20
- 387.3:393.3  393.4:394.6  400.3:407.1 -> 0.53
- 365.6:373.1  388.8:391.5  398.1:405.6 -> 0.56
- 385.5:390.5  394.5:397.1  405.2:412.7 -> 0.62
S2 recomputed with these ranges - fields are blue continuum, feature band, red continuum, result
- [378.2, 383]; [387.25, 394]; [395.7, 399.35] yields 0.81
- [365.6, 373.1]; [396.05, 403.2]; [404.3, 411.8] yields 0.65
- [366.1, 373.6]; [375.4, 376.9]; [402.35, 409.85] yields 0.17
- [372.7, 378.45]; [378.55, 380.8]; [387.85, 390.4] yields -0.24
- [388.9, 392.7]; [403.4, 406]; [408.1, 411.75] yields 0.01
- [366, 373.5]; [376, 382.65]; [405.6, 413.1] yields 0.75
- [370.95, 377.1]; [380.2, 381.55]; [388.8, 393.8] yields -0.41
